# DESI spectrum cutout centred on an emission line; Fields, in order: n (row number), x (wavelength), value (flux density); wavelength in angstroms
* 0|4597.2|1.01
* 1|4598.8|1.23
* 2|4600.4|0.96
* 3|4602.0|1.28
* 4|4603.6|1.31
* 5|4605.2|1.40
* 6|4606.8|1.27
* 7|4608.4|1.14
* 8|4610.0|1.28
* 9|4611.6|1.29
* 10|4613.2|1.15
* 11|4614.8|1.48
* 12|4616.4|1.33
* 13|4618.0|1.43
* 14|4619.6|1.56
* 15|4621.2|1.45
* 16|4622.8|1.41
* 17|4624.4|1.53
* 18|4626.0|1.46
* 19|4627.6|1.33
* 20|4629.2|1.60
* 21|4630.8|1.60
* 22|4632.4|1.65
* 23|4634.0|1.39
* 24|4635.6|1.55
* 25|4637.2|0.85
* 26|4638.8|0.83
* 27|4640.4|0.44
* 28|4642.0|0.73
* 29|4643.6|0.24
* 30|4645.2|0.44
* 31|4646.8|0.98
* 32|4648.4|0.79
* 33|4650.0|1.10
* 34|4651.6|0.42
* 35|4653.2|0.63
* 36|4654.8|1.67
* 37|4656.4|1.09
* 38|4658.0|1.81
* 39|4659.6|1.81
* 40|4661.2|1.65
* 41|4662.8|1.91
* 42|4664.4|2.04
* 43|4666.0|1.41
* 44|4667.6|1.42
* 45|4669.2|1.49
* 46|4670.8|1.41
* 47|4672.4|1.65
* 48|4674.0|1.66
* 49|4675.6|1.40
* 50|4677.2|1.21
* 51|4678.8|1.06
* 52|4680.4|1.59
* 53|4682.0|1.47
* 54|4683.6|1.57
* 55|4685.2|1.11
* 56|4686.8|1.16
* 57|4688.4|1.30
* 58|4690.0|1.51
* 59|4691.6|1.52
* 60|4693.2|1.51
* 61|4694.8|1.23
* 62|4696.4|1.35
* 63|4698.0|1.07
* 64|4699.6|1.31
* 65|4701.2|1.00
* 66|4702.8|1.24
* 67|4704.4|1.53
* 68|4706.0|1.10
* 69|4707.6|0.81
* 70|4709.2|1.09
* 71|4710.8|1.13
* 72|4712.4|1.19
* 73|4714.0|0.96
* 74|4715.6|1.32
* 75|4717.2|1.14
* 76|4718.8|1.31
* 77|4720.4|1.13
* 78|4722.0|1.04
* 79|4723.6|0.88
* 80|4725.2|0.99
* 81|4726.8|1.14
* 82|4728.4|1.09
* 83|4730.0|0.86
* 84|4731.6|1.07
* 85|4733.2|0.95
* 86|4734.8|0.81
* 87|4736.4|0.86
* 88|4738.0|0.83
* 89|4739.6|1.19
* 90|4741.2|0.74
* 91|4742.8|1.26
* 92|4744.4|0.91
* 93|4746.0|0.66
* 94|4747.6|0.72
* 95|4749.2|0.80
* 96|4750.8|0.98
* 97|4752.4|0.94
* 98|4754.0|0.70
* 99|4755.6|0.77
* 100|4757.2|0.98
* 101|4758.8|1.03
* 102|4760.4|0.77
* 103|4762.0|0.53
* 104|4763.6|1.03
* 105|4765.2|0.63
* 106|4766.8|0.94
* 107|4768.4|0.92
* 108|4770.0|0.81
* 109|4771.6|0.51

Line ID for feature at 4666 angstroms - C IV 1549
